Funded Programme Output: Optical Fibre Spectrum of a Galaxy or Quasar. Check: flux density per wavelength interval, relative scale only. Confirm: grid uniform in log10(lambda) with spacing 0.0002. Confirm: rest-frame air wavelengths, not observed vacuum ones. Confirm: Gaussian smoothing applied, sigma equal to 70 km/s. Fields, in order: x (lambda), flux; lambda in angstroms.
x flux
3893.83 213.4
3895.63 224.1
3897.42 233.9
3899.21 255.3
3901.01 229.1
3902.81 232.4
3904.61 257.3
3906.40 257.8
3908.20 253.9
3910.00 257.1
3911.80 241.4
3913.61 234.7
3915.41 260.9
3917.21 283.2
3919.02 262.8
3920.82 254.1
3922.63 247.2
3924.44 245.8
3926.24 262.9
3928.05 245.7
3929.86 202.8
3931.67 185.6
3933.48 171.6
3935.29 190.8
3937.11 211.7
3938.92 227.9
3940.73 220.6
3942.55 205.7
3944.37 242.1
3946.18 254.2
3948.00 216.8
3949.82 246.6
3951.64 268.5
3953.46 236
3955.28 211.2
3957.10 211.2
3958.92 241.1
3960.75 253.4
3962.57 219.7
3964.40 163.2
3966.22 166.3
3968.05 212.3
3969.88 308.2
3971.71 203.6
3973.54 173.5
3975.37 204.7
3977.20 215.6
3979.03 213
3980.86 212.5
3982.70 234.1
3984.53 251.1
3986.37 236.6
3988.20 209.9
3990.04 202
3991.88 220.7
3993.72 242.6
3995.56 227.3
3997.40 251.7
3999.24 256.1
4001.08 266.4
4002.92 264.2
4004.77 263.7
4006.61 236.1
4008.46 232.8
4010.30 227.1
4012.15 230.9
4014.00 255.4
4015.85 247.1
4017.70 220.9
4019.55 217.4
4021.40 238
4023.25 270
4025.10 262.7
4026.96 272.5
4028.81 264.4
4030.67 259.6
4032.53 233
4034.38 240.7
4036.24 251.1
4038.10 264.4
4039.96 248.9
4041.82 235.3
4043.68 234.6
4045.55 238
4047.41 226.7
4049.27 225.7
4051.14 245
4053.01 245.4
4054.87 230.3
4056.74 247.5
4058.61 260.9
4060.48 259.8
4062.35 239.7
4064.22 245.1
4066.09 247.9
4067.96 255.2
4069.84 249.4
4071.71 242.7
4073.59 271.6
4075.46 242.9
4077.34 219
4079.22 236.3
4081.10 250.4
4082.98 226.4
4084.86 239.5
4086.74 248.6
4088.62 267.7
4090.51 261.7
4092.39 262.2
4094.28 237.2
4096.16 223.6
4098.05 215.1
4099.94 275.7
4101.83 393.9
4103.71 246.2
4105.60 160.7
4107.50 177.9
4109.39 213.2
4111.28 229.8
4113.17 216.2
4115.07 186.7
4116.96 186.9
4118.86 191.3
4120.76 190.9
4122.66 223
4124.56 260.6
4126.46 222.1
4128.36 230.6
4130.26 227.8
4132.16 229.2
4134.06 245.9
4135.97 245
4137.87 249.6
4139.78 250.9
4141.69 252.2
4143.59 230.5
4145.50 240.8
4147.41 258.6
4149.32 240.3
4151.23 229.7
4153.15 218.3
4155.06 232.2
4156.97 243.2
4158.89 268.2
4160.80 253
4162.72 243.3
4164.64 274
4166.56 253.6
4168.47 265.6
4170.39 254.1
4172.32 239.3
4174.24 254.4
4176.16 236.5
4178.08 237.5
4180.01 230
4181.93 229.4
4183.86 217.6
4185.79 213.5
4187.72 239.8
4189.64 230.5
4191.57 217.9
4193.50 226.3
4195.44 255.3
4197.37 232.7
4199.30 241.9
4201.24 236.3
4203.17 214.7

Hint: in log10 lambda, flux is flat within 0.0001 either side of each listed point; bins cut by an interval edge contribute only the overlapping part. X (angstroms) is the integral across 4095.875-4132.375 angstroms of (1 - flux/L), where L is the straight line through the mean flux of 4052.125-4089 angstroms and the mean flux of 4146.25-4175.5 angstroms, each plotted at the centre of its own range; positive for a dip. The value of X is 3.3 angstroms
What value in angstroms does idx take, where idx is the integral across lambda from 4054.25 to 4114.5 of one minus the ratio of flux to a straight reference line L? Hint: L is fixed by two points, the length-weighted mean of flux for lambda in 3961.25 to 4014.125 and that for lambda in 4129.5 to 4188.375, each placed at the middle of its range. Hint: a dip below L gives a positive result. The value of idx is -1.9 angstroms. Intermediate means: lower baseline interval 227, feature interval 243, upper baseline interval 242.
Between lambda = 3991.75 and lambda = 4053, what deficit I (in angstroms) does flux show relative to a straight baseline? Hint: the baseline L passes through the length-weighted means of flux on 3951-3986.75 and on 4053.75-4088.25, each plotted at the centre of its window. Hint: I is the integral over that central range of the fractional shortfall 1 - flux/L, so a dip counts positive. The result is -2.9 angstroms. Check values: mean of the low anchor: 221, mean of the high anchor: 246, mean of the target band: 245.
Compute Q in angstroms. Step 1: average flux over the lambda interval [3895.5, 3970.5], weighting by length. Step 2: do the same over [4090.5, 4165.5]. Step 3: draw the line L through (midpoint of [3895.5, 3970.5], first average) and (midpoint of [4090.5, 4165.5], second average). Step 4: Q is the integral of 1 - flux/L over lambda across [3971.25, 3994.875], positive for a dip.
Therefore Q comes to 1.7 angstroms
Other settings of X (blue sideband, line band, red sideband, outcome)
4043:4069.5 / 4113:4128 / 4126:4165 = 2.0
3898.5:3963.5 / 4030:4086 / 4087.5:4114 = -0.8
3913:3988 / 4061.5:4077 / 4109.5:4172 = -1.1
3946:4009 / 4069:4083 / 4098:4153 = -0.8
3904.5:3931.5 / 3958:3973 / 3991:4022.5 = 1.5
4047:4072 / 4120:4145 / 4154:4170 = 1.6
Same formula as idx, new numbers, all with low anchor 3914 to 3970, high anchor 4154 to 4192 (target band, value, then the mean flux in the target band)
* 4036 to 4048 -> -0.4 angstroms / 243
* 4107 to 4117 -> 1.4 angstroms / 204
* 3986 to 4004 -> -0.5 angstroms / 238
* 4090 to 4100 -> -0.2 angstroms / 243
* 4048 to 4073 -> -1.1 angstroms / 246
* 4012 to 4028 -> -0.9 angstroms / 247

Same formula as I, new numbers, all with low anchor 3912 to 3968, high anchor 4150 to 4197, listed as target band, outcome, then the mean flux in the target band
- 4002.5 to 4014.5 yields -0.6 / 243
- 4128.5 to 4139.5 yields -0.1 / 240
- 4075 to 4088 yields -0.2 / 238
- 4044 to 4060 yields -0.4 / 240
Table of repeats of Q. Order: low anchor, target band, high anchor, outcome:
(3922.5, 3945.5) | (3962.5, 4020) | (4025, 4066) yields 1.4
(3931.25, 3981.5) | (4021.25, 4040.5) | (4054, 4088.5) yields -1.6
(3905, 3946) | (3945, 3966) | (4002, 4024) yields 0.9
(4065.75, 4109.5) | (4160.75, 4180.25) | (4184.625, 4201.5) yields -1.2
